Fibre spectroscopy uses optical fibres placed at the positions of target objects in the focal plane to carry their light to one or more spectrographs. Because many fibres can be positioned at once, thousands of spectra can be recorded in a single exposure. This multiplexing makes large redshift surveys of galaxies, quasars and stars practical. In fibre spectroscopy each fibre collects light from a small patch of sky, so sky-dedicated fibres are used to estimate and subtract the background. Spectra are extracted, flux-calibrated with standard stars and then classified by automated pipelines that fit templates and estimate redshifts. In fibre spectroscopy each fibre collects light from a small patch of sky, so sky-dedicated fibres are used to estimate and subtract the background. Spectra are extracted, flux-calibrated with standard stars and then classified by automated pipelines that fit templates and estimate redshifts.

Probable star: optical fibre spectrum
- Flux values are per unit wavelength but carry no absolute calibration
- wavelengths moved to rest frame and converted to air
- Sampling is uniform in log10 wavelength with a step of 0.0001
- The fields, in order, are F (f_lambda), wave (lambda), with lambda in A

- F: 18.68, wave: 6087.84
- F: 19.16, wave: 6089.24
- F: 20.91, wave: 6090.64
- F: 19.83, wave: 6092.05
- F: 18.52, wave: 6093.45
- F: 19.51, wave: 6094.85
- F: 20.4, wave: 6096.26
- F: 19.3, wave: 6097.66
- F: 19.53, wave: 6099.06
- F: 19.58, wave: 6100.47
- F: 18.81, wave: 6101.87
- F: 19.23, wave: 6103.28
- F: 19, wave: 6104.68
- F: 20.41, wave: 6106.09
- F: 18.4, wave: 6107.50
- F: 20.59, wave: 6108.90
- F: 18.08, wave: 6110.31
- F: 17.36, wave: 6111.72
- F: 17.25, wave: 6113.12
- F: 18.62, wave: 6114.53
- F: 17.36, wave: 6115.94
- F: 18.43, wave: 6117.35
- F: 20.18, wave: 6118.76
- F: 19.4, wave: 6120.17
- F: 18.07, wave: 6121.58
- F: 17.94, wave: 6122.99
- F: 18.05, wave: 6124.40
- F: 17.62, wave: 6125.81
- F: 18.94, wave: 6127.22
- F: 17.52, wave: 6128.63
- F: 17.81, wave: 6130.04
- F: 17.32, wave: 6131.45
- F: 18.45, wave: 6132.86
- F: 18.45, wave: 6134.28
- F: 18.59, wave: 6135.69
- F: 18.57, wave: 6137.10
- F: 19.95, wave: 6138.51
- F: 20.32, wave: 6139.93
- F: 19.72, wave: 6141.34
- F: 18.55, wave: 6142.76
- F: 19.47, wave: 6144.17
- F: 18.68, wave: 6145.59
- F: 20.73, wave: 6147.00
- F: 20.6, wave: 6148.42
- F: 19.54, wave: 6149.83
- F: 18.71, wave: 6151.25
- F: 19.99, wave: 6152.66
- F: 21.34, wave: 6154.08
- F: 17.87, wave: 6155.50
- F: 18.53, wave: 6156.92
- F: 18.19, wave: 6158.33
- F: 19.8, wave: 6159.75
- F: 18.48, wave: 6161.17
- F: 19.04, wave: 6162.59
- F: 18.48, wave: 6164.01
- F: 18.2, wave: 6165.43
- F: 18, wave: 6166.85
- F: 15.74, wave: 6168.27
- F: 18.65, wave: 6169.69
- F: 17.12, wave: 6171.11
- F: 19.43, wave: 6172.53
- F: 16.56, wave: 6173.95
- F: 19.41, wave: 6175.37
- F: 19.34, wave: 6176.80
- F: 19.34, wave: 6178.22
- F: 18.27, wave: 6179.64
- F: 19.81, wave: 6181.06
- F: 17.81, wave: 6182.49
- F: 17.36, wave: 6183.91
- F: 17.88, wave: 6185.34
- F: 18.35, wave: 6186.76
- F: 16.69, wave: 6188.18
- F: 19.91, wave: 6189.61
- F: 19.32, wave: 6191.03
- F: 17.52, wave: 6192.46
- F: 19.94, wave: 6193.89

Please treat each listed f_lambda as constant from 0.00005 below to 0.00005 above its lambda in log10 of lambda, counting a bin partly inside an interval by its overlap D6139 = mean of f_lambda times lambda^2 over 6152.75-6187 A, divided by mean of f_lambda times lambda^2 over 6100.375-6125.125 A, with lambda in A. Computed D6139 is 1.0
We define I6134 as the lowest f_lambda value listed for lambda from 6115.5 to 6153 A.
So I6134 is 17.32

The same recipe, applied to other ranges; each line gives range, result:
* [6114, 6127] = 17.36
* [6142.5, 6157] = 17.87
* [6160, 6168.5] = 15.74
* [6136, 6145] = 18.55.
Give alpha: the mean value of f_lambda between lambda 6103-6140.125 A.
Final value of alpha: 18.6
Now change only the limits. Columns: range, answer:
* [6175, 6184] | 18.8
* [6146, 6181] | 18.8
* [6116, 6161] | 18.9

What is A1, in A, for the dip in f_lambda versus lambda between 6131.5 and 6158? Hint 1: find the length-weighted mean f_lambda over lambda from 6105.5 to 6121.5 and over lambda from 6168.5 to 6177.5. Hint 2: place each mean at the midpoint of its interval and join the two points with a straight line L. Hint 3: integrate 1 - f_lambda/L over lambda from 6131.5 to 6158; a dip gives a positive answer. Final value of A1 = -1.2 A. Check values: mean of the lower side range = 18.7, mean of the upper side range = 18.3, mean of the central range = 19.3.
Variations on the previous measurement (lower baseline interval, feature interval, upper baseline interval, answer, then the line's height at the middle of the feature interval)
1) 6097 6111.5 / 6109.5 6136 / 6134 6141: 1.5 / 19.2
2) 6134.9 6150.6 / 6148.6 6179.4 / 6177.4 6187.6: 0.4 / 18.9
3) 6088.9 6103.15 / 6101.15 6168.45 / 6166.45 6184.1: 0.4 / 18.9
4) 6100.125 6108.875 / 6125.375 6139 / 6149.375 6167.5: 0.6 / 19.1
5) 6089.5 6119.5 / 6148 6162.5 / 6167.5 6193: -0.6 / 18.5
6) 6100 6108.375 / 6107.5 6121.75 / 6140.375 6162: 0.5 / 19.3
